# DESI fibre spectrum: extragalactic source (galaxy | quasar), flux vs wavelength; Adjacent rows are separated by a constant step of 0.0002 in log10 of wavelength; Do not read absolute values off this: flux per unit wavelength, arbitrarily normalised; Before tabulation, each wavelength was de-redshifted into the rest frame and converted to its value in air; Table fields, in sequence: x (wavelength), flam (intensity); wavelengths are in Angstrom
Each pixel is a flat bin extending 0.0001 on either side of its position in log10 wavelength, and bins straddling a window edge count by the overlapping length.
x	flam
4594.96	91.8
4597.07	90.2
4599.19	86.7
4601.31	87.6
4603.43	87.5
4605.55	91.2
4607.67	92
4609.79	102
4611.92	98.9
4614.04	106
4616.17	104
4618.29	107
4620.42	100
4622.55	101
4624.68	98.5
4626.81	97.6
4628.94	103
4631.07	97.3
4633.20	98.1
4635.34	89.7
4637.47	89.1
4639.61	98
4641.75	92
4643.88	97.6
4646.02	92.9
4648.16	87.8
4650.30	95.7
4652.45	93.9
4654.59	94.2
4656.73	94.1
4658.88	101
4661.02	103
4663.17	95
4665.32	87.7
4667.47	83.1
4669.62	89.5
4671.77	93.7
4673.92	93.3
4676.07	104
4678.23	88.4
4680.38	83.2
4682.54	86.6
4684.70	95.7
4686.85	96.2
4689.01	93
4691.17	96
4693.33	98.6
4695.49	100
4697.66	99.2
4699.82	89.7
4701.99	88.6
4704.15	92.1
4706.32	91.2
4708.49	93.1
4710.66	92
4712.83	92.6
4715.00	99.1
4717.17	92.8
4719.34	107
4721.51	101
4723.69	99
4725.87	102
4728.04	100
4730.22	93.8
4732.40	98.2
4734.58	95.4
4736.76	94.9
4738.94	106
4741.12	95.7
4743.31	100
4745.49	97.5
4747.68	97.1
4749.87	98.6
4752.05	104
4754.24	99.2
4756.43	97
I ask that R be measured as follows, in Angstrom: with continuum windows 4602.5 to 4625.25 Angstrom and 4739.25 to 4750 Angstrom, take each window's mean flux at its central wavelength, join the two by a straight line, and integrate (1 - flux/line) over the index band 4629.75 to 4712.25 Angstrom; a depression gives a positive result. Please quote 4.3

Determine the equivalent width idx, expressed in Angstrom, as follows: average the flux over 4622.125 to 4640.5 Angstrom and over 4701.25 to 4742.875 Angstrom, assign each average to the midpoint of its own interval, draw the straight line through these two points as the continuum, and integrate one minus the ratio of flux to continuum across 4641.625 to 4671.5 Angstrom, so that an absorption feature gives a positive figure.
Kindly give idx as 1.0 Angstrom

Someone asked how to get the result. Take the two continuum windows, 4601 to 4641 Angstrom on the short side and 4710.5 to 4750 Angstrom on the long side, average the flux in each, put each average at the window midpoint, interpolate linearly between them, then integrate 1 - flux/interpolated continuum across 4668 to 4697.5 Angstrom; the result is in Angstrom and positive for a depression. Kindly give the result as 1.3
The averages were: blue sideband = 97.4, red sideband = 98.2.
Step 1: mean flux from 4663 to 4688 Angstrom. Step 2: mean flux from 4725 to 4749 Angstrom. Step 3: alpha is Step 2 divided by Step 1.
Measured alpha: 1.1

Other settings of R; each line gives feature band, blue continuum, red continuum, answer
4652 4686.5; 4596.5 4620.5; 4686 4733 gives 1.1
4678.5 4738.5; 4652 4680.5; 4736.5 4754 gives 0.9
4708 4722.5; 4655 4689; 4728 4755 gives -0.1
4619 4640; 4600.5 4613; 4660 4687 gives -1.0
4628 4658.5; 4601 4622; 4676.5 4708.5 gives 0.5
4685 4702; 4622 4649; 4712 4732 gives 0.4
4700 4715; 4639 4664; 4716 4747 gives 0.9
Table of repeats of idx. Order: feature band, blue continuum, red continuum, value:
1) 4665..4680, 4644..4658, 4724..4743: 0.6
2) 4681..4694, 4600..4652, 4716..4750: 0.5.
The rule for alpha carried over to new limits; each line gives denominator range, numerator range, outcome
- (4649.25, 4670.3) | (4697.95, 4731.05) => 1.02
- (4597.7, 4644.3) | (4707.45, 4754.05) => 1.02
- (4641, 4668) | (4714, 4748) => 1.05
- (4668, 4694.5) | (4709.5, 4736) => 1.05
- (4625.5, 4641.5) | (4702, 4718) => 0.97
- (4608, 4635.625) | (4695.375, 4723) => 0.95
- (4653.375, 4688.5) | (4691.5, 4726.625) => 1.03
